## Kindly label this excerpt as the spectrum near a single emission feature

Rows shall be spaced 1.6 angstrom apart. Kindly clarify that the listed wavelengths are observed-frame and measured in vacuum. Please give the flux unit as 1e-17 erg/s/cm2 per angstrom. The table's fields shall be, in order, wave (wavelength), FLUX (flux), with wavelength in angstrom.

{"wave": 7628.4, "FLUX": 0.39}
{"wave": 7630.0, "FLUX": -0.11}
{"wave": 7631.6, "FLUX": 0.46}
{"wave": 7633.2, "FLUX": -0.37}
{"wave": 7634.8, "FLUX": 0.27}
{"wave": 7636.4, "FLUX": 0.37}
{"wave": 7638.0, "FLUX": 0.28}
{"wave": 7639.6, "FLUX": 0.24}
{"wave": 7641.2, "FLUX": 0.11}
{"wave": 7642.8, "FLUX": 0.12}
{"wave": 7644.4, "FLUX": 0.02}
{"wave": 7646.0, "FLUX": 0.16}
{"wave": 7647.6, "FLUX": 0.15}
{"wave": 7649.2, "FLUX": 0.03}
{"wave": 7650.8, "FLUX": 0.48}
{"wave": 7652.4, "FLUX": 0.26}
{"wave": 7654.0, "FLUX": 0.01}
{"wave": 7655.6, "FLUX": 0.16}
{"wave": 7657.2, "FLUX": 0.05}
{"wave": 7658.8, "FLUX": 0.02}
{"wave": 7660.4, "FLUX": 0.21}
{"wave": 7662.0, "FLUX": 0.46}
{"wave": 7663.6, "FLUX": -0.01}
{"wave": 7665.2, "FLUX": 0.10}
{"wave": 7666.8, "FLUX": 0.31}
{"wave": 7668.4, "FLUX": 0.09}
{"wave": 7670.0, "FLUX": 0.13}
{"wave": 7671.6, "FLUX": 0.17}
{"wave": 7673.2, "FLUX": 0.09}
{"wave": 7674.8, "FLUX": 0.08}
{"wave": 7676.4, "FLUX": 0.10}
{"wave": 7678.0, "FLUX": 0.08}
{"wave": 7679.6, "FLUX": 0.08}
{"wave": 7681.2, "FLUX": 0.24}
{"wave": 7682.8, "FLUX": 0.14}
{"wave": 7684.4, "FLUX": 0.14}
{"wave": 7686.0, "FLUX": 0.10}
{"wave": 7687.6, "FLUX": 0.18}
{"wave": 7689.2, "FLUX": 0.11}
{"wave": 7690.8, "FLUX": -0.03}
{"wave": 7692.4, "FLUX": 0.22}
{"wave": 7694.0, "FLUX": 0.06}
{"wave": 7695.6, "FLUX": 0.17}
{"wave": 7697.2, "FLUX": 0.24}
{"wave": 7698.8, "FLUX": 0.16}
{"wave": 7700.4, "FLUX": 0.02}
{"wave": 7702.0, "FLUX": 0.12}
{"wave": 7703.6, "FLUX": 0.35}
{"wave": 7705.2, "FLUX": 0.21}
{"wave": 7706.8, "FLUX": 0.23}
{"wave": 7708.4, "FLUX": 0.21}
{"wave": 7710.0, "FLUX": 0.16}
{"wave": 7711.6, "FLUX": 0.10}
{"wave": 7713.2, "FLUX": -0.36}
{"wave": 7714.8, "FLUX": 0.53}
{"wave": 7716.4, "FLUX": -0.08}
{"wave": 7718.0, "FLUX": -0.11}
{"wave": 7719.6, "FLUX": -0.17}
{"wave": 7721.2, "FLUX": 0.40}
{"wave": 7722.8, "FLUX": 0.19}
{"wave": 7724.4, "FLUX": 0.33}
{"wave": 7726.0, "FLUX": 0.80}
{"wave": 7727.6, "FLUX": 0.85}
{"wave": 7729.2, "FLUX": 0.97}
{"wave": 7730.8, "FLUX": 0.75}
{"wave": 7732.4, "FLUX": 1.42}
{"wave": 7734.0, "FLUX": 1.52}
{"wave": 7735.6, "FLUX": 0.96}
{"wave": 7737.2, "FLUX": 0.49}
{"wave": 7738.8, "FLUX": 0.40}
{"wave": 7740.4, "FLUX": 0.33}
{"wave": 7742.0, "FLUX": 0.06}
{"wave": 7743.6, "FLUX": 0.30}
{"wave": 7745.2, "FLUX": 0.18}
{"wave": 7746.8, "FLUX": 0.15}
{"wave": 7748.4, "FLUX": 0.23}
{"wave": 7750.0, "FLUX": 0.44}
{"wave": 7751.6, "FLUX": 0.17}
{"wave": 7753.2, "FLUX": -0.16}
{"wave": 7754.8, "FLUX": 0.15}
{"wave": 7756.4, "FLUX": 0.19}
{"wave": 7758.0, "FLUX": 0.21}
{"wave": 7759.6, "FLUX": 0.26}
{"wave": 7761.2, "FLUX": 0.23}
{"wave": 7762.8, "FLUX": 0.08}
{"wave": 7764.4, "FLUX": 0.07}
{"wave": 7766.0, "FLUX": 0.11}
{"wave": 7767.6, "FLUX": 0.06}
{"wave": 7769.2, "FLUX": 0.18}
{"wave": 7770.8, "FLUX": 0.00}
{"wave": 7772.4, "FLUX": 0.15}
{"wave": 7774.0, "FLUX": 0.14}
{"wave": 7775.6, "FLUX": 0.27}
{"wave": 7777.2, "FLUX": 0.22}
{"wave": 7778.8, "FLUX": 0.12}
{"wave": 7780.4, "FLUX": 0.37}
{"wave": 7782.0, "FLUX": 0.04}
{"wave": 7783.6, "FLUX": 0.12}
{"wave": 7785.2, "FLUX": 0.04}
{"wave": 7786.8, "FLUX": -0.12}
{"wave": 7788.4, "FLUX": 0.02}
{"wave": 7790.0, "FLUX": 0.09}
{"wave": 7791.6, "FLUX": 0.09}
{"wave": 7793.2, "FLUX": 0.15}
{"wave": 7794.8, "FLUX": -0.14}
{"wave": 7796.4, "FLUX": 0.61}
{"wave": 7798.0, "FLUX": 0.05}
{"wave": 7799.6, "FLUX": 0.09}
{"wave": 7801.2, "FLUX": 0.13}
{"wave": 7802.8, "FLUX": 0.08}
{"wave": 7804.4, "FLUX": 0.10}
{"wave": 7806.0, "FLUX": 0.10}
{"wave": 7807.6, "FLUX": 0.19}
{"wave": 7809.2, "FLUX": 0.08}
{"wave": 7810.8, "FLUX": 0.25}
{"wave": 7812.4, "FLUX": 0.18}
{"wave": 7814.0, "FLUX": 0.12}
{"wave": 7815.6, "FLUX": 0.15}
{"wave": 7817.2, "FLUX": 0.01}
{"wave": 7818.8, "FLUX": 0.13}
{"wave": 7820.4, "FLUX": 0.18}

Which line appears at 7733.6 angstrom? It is [O II]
